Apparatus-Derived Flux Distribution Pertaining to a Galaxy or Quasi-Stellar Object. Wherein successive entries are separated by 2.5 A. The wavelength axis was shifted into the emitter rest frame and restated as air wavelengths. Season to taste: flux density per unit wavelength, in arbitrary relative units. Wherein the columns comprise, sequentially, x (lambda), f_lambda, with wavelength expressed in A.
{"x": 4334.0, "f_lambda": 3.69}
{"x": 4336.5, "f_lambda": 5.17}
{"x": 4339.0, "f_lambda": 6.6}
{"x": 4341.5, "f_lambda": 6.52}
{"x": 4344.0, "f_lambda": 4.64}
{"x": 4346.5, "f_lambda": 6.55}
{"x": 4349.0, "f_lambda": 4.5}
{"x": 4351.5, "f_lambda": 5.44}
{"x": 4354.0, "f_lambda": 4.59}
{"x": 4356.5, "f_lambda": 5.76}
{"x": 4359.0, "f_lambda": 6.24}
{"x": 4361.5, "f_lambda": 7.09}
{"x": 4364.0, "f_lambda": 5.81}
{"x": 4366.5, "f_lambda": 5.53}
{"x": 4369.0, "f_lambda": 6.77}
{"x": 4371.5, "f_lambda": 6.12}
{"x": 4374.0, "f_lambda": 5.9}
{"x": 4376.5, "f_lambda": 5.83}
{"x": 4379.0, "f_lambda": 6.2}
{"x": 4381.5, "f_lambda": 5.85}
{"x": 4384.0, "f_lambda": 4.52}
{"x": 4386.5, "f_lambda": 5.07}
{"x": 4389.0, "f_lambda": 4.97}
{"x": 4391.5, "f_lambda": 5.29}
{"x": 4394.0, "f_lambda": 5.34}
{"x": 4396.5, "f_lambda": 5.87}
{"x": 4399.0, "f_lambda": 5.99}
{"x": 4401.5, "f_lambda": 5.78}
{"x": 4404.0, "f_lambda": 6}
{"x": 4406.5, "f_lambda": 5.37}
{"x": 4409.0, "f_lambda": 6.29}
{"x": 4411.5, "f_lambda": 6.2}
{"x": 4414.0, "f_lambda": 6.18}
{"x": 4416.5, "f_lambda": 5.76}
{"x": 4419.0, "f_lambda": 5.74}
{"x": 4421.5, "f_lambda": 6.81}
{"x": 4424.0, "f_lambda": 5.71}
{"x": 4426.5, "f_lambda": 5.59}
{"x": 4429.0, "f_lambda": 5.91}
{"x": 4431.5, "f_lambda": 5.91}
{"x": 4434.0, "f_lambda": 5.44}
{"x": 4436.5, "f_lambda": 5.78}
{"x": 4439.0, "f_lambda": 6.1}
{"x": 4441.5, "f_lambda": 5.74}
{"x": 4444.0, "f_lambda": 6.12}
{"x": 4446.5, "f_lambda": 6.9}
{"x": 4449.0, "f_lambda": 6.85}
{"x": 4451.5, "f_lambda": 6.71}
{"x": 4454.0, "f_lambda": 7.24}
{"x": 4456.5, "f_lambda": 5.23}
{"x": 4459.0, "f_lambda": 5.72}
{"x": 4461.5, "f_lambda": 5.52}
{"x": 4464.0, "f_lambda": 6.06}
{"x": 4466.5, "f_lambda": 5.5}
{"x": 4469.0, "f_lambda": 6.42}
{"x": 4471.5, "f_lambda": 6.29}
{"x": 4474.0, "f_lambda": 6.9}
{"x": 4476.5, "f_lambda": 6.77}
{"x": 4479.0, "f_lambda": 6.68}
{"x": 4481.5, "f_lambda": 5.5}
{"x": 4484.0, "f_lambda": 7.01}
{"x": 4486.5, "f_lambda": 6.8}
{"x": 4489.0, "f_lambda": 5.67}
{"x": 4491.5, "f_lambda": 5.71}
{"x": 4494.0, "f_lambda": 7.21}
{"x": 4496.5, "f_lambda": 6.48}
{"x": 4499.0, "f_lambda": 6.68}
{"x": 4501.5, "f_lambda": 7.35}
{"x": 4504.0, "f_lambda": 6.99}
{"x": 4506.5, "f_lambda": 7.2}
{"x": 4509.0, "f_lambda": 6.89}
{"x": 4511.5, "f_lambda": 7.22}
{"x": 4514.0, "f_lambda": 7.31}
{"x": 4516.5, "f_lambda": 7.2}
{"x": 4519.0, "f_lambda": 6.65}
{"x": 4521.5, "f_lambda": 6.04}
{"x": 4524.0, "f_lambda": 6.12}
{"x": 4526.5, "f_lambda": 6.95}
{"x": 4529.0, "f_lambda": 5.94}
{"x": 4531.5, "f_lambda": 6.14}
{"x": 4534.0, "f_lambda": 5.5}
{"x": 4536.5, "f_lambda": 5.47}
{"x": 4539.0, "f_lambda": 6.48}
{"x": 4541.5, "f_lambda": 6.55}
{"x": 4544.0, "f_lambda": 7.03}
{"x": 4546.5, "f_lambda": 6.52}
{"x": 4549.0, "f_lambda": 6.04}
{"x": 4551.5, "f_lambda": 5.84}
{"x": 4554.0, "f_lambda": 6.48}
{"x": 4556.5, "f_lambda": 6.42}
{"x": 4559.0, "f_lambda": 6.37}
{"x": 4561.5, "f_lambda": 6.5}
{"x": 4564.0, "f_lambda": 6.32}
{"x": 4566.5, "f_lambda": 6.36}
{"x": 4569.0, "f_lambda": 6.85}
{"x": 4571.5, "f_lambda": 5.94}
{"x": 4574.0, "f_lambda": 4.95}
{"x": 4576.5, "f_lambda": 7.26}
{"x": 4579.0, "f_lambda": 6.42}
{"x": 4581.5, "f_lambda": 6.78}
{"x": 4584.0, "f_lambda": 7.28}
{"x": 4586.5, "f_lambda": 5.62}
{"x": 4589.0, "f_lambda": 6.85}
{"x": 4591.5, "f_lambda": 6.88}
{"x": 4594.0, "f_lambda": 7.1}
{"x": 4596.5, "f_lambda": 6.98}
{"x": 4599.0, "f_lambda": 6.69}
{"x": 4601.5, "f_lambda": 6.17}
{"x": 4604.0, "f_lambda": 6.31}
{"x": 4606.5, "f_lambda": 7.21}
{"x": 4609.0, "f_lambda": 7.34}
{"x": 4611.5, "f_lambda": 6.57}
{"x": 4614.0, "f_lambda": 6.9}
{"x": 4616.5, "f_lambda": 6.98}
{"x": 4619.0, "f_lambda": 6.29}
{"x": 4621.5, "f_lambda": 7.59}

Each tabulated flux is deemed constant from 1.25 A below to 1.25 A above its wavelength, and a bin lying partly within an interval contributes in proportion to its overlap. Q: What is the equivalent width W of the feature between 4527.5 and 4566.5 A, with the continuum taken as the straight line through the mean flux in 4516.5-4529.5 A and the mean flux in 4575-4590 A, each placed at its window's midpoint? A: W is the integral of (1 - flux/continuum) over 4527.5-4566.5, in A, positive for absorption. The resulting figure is 1.7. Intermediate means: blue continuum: 6.45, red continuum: 6.67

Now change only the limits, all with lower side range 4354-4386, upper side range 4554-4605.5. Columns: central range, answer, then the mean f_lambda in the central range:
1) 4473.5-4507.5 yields -2.1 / 6.63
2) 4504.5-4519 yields -1.8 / 7.11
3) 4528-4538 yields 0.9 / 5.78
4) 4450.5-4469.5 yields 0.4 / 6.03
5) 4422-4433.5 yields 0.4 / 5.83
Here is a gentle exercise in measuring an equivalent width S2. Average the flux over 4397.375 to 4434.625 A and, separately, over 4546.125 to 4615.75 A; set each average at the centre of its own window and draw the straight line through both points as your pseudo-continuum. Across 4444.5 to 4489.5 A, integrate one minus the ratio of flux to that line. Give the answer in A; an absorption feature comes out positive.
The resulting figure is -1.6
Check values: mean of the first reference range 5.92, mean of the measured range 6.33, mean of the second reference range 6.54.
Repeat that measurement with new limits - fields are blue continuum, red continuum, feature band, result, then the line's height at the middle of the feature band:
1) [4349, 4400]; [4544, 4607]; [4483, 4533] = -3.67 A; 6.22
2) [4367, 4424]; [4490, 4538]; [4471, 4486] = -0.49 A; 6.35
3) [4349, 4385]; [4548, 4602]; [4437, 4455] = -1.28 A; 6.05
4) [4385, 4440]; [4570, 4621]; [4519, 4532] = 0.05 A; 6.31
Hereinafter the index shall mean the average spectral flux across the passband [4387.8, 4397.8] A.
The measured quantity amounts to 5.37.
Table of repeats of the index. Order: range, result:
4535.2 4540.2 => 5.97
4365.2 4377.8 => 6.03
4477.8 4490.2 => 6.33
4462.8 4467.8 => 5.78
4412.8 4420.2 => 5.89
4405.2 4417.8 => 5.96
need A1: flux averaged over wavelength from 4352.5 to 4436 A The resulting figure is 5.8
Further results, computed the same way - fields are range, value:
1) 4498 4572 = 6.52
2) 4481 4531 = 6.66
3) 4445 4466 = 6.25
